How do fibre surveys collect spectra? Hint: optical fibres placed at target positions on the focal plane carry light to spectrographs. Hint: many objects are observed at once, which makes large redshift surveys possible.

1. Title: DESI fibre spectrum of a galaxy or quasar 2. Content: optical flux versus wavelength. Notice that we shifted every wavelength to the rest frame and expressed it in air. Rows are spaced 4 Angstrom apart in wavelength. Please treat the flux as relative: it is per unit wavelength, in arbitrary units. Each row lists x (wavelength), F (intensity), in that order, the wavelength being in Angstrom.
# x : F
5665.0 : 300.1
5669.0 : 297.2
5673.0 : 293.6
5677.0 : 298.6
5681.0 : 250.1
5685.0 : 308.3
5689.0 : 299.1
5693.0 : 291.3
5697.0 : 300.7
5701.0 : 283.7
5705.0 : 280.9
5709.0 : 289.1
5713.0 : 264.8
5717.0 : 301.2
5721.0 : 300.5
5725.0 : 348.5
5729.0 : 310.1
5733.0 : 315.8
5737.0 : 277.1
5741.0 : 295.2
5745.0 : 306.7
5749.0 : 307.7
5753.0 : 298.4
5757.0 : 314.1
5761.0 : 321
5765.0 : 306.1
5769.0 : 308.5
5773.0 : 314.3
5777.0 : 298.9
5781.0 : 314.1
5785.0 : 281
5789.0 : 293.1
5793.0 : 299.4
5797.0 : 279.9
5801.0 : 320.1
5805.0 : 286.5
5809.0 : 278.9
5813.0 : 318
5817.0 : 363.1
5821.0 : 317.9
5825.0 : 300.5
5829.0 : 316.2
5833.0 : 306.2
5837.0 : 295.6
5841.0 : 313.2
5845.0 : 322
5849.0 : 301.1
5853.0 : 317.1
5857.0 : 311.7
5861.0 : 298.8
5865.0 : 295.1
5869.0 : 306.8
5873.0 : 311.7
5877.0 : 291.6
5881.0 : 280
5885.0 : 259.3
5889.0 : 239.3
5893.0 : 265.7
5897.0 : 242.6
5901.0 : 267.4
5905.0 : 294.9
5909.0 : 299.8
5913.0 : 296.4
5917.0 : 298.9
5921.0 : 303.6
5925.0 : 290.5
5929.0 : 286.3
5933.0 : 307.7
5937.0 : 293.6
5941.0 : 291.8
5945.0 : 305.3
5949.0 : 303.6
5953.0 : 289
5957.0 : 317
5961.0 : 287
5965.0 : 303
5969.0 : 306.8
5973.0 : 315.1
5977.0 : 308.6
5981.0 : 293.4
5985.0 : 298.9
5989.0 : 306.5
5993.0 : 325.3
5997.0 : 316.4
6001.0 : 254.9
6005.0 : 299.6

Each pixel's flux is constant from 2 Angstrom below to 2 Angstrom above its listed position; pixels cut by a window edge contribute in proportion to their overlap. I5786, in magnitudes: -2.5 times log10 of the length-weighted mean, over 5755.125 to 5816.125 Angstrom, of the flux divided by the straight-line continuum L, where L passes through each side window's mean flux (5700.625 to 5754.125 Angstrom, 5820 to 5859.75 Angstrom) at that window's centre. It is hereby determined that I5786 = 0.004 mag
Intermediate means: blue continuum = 299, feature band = 303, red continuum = 310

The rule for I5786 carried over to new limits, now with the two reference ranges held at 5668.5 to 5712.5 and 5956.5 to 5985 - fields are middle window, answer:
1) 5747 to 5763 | -0.064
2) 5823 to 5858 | -0.045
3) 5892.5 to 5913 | 0.087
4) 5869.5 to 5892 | 0.078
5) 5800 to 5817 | -0.043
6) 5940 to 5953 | 0.011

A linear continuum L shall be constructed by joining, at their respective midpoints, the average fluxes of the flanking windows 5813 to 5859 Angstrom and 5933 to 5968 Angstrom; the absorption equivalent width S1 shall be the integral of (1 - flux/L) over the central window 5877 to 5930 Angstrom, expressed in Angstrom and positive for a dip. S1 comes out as 4.62 Angstrom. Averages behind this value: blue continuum 315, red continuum 300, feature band 279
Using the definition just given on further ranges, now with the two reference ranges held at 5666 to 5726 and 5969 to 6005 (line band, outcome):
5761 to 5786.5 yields -0.9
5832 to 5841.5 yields -0.2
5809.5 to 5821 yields -1.2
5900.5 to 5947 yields 0.8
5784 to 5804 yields 0.1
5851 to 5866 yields -0.4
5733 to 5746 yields 0.0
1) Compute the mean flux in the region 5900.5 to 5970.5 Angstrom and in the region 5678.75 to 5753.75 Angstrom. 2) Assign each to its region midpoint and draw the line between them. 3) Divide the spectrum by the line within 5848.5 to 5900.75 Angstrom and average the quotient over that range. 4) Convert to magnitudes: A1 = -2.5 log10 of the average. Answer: 0.04 mag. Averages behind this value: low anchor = 296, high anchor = 297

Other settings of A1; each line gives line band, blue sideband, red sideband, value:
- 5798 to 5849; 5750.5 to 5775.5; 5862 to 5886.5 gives -0.04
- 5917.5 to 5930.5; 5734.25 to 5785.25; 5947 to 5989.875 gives 0.03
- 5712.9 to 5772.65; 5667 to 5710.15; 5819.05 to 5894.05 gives -0.05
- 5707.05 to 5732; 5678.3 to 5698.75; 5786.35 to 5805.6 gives -0.04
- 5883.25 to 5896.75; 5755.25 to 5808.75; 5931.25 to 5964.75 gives 0.19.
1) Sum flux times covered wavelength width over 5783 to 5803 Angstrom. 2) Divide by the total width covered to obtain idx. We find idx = 295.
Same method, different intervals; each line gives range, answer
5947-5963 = 299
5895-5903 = 255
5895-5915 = 280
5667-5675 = 295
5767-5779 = 307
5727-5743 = 300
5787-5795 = 296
